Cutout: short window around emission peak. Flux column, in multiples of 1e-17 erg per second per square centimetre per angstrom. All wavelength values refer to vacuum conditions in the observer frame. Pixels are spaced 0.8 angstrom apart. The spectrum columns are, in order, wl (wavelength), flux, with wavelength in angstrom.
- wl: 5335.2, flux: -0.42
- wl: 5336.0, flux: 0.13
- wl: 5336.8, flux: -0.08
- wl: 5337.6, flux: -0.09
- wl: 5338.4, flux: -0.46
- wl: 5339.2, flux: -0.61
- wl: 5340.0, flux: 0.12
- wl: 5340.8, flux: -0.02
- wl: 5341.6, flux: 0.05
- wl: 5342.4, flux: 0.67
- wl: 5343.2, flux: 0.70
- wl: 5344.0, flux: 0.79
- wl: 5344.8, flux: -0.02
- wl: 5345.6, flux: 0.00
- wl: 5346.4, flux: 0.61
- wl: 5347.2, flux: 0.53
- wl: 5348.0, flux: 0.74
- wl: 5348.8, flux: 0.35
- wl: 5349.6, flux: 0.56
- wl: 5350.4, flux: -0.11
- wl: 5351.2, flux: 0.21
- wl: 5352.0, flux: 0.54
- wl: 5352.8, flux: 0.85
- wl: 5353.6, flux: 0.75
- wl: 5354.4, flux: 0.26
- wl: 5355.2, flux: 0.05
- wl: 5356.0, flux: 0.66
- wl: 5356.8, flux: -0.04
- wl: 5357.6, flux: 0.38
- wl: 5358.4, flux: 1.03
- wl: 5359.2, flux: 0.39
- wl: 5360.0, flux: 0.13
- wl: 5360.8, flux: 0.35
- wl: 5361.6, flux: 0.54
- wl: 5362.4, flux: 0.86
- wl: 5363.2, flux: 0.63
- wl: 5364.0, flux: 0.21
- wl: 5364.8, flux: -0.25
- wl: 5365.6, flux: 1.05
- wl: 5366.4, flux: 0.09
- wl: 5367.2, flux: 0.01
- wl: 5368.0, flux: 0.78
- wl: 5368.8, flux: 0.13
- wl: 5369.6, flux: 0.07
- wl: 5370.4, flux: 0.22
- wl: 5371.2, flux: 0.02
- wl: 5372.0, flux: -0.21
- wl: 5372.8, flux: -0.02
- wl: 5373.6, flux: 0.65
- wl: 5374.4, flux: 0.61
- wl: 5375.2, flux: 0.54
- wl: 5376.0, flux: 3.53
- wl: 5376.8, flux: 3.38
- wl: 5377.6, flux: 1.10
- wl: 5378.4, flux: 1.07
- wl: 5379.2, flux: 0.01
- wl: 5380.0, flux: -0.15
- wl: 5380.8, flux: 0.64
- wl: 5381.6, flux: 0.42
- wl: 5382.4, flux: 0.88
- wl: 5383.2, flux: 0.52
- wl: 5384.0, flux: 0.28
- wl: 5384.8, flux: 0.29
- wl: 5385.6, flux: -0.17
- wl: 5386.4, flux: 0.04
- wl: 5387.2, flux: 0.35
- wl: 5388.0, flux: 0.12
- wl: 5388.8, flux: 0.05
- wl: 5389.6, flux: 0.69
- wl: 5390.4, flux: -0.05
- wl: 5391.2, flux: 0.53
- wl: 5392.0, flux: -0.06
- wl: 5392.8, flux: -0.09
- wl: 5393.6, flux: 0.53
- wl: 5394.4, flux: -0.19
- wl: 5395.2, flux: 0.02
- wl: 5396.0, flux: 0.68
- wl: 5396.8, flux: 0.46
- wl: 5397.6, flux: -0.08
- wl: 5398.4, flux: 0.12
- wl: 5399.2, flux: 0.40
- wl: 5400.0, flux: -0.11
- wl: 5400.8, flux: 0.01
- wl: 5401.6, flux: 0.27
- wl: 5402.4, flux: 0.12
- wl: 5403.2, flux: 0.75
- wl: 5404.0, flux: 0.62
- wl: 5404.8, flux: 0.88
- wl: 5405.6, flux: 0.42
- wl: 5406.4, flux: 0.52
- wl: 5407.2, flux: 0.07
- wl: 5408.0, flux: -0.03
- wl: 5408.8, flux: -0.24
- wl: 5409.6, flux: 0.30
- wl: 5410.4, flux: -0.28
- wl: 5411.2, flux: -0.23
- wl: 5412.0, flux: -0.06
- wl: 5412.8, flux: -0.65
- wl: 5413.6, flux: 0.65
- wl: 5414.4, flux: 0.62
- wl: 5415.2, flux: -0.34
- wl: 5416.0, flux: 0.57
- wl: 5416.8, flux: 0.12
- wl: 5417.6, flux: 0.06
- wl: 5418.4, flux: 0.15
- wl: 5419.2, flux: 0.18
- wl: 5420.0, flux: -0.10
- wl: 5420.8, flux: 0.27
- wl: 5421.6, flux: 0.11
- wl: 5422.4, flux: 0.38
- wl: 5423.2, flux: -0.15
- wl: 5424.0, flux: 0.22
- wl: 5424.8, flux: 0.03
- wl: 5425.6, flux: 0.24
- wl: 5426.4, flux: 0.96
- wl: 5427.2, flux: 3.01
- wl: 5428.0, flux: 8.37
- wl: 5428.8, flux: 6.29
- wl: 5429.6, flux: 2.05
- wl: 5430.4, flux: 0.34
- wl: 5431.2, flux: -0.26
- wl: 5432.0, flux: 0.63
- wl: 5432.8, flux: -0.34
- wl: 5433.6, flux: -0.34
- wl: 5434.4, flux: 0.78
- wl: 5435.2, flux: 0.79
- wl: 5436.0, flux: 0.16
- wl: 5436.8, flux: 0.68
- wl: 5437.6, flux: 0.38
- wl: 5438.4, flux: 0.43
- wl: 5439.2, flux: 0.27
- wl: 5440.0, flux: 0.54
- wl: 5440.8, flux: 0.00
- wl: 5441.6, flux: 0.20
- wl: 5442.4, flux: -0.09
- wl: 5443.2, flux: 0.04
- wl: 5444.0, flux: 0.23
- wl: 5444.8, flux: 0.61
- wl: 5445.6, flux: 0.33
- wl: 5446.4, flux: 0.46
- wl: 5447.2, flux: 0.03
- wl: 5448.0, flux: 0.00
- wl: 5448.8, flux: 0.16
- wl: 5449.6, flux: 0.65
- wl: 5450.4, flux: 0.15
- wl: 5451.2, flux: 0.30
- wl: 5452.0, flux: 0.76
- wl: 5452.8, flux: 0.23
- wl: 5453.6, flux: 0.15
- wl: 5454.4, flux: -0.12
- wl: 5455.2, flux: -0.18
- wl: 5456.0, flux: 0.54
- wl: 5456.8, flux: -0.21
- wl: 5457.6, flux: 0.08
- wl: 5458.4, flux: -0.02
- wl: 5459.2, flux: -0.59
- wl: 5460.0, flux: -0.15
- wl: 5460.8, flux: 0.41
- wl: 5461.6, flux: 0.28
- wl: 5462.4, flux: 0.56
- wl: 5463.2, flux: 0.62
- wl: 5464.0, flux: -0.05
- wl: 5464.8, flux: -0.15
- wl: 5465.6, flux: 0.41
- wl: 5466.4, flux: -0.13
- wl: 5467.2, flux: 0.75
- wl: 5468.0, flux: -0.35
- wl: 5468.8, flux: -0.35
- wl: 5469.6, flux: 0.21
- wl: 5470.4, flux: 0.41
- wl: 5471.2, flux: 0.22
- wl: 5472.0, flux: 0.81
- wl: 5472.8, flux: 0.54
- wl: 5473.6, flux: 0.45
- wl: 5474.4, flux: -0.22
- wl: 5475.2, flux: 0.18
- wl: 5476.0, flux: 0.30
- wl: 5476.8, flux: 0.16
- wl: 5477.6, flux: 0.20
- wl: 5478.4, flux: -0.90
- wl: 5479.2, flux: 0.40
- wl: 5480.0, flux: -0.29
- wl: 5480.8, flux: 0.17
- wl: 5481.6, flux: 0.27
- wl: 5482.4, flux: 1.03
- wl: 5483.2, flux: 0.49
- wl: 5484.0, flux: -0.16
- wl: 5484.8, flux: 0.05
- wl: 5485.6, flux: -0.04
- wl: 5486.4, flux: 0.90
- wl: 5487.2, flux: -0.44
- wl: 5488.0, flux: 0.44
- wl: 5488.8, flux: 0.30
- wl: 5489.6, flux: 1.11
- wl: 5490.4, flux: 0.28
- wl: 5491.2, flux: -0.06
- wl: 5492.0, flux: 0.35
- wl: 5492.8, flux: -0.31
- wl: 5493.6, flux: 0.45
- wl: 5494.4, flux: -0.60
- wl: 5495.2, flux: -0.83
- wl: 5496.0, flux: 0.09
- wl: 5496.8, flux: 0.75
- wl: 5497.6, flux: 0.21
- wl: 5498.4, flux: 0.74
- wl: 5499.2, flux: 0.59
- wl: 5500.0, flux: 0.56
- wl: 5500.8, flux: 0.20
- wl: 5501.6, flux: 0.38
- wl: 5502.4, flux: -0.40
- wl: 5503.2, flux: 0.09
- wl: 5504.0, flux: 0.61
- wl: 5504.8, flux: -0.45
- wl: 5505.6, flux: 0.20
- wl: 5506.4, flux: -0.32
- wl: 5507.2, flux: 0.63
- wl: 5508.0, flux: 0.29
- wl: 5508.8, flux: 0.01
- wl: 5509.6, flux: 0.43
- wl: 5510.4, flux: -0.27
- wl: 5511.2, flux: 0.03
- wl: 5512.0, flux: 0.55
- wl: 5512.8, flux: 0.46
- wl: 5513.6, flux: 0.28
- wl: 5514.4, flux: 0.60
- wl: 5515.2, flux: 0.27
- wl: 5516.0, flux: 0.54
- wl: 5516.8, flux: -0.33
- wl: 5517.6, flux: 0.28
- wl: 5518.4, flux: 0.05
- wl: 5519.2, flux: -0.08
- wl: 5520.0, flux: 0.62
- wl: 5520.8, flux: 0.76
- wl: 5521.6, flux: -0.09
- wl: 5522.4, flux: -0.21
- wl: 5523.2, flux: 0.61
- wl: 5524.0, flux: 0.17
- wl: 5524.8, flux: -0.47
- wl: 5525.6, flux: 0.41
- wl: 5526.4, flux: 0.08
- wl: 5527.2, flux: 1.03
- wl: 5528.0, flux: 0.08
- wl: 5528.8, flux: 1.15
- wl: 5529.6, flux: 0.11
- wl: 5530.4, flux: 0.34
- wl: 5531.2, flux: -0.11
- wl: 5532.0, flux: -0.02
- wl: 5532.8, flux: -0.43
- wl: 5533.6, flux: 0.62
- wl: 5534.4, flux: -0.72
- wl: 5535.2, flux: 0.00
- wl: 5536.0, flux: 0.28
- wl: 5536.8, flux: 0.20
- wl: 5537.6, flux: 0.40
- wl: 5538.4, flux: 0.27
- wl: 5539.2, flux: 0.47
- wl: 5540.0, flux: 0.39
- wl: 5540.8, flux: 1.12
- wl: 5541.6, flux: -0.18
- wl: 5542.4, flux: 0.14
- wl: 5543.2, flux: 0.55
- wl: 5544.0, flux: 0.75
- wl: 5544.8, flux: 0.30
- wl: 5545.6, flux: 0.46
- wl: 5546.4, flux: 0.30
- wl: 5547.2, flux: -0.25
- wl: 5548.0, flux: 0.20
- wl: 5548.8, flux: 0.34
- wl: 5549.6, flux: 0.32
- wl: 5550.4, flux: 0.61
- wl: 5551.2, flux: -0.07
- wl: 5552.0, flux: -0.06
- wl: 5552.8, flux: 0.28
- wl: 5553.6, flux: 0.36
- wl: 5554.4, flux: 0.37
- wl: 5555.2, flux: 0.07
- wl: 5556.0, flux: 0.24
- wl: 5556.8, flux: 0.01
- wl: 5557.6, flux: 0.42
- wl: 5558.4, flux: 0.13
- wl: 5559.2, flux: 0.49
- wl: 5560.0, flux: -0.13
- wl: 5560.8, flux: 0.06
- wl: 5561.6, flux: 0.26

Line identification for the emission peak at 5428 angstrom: [O III] 5007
